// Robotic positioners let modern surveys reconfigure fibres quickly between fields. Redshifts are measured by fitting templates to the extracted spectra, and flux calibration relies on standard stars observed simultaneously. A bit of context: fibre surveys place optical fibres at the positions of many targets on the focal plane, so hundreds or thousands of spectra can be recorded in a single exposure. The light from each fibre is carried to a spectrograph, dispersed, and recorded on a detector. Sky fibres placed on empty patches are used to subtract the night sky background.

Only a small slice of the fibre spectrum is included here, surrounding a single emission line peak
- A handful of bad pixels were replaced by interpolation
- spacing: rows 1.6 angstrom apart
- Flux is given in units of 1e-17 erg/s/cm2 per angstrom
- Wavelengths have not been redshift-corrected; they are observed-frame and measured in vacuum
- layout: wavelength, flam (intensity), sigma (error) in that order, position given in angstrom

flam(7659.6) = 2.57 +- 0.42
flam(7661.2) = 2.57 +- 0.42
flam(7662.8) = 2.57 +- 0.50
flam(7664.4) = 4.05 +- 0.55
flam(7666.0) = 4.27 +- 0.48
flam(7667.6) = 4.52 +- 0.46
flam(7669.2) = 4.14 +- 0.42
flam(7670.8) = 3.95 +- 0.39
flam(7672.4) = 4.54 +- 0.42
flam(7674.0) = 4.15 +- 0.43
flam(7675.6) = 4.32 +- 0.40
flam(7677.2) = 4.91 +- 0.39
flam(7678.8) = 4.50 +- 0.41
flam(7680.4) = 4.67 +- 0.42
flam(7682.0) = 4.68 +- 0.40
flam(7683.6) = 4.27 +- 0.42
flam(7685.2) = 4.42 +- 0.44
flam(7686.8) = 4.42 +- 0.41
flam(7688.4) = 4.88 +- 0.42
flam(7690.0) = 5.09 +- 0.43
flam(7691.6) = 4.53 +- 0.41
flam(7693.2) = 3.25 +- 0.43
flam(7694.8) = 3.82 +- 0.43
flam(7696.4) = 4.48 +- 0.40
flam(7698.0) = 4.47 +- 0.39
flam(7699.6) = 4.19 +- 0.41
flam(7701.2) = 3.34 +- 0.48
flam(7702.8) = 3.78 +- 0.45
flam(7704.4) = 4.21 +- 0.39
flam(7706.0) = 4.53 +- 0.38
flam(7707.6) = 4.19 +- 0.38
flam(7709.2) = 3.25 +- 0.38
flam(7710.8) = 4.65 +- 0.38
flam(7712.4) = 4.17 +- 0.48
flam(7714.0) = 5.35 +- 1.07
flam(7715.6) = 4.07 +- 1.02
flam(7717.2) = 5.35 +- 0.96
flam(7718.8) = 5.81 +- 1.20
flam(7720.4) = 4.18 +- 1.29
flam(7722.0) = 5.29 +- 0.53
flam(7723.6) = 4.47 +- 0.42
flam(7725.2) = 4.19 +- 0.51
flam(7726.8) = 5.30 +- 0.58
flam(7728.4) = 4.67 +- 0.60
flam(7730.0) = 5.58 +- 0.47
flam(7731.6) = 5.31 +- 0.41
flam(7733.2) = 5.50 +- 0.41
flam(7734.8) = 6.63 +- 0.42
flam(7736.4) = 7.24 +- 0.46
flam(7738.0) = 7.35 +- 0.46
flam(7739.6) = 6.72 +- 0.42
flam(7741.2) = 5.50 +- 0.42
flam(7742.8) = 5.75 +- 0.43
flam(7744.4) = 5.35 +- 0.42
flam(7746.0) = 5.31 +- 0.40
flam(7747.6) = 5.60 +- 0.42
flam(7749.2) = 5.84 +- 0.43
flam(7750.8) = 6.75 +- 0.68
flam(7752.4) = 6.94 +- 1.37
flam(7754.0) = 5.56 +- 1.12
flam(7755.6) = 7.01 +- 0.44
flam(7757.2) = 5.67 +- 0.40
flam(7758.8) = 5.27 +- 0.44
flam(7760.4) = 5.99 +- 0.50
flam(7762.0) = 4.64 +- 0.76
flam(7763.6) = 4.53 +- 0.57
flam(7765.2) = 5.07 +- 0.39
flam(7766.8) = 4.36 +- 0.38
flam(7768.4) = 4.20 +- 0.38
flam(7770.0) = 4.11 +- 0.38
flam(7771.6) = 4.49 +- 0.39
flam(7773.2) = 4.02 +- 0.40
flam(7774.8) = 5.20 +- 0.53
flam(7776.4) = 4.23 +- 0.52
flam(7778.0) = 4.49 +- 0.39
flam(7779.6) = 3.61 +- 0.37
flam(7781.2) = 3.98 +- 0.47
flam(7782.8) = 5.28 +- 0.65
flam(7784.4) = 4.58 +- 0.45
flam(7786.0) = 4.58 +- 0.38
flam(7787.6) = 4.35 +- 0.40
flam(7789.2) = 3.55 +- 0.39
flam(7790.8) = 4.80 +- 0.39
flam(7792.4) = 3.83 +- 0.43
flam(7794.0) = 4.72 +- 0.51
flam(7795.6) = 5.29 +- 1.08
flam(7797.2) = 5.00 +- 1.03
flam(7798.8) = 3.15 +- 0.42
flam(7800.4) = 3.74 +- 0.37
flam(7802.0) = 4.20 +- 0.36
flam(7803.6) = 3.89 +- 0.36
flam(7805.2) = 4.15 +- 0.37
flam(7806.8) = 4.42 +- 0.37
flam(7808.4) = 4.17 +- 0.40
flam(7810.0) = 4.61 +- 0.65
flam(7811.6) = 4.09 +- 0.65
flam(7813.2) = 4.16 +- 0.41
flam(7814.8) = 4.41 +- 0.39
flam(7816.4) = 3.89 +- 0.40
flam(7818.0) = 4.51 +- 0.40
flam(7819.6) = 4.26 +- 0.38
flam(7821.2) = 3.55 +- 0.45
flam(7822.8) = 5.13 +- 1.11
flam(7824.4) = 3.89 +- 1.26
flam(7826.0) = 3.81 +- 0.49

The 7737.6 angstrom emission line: [S II]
